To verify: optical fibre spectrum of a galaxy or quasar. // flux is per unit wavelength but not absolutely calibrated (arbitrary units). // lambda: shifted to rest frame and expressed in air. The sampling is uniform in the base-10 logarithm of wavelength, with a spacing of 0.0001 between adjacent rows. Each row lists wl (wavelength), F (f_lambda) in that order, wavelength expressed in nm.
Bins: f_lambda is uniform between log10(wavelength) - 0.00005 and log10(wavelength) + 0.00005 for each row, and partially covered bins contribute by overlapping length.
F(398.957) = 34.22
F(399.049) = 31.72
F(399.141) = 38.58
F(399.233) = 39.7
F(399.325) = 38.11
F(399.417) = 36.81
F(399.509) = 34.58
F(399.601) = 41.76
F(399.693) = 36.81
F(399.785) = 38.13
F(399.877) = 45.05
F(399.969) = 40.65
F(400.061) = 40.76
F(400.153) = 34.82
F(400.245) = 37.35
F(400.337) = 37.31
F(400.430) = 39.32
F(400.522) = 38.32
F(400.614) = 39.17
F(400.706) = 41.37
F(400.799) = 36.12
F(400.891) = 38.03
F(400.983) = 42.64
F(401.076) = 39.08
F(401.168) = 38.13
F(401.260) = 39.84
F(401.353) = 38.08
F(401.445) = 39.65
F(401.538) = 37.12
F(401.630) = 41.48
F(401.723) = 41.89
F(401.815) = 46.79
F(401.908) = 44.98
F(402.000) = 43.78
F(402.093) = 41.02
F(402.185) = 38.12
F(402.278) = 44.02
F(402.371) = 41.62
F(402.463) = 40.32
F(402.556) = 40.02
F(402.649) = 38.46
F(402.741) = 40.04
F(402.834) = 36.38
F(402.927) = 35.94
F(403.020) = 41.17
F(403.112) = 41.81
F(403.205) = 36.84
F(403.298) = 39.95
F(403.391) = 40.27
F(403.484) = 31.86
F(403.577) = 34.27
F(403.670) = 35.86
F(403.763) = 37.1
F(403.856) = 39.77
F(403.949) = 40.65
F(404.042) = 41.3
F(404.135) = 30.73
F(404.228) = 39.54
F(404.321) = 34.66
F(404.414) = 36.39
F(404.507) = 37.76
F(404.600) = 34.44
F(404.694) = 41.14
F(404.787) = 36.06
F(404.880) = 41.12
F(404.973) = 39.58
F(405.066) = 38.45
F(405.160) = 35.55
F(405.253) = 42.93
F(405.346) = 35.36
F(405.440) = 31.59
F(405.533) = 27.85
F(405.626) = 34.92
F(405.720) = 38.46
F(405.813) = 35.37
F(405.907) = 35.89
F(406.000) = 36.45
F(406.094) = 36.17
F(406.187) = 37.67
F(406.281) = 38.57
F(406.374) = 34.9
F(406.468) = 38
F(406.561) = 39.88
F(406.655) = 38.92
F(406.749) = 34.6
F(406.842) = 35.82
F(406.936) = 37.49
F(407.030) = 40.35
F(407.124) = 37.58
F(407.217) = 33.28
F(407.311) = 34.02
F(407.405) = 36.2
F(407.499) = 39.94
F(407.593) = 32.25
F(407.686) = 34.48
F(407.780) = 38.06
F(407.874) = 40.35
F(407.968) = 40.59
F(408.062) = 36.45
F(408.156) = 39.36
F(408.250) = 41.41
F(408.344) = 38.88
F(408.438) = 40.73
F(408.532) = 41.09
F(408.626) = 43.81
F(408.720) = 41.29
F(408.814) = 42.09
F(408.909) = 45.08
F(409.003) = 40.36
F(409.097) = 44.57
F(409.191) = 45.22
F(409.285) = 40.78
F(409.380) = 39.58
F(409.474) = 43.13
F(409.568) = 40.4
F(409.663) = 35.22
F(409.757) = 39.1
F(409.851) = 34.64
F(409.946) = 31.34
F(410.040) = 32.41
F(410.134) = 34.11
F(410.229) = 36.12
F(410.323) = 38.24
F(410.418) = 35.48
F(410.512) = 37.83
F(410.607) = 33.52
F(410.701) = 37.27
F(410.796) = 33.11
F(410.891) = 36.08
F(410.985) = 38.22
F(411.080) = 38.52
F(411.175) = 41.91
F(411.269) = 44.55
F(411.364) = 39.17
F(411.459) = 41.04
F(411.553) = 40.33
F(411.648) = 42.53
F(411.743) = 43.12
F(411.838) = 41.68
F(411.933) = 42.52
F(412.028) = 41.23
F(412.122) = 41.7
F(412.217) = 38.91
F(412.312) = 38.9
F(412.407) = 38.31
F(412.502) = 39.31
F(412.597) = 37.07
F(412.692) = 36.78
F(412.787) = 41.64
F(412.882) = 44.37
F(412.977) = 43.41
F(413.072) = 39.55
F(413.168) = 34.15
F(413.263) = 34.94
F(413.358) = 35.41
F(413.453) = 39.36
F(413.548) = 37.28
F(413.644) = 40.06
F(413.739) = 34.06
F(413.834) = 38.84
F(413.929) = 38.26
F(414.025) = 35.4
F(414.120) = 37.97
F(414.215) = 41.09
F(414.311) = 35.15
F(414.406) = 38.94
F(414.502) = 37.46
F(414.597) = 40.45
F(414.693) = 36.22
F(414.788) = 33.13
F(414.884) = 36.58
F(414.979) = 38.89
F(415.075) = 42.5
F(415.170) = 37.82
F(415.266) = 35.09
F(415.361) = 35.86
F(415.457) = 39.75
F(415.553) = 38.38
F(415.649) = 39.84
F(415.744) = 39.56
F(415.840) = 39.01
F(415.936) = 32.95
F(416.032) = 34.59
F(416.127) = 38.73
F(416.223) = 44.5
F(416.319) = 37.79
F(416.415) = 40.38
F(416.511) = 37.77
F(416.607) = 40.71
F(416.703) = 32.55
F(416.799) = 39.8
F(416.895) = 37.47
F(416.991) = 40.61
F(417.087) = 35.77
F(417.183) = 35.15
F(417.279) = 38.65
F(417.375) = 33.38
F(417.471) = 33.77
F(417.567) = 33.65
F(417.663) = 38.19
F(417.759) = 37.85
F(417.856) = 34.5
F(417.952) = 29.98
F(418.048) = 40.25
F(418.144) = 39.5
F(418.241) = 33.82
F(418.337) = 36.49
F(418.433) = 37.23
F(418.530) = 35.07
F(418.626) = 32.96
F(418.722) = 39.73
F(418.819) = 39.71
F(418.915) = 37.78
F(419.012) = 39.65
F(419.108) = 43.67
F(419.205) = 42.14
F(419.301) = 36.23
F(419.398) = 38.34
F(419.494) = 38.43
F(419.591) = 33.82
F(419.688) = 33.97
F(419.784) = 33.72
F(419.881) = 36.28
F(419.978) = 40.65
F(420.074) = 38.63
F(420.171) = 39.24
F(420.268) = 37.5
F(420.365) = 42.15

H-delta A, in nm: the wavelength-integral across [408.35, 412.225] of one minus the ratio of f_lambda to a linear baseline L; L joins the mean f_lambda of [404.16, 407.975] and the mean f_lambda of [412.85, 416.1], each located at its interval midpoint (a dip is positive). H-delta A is -0.22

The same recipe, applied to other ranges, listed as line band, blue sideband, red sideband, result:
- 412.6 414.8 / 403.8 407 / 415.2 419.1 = -0.05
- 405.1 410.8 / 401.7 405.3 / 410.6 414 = 0.20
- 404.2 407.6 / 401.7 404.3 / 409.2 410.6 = 0.15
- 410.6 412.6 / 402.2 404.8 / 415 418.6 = -0.11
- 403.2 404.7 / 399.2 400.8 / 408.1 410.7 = 0.07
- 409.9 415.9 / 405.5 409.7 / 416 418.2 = -0.08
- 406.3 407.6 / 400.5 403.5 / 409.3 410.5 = 0.04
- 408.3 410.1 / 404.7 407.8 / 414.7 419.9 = -0.15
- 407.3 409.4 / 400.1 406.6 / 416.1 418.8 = -0.12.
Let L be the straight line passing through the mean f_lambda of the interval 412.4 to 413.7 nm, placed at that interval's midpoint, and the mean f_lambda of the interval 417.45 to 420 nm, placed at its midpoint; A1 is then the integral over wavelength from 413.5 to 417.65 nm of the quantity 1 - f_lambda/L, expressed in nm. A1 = 0.034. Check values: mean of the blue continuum 38.7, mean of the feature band 37.6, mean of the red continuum 36.9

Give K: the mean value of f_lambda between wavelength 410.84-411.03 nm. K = 37.1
